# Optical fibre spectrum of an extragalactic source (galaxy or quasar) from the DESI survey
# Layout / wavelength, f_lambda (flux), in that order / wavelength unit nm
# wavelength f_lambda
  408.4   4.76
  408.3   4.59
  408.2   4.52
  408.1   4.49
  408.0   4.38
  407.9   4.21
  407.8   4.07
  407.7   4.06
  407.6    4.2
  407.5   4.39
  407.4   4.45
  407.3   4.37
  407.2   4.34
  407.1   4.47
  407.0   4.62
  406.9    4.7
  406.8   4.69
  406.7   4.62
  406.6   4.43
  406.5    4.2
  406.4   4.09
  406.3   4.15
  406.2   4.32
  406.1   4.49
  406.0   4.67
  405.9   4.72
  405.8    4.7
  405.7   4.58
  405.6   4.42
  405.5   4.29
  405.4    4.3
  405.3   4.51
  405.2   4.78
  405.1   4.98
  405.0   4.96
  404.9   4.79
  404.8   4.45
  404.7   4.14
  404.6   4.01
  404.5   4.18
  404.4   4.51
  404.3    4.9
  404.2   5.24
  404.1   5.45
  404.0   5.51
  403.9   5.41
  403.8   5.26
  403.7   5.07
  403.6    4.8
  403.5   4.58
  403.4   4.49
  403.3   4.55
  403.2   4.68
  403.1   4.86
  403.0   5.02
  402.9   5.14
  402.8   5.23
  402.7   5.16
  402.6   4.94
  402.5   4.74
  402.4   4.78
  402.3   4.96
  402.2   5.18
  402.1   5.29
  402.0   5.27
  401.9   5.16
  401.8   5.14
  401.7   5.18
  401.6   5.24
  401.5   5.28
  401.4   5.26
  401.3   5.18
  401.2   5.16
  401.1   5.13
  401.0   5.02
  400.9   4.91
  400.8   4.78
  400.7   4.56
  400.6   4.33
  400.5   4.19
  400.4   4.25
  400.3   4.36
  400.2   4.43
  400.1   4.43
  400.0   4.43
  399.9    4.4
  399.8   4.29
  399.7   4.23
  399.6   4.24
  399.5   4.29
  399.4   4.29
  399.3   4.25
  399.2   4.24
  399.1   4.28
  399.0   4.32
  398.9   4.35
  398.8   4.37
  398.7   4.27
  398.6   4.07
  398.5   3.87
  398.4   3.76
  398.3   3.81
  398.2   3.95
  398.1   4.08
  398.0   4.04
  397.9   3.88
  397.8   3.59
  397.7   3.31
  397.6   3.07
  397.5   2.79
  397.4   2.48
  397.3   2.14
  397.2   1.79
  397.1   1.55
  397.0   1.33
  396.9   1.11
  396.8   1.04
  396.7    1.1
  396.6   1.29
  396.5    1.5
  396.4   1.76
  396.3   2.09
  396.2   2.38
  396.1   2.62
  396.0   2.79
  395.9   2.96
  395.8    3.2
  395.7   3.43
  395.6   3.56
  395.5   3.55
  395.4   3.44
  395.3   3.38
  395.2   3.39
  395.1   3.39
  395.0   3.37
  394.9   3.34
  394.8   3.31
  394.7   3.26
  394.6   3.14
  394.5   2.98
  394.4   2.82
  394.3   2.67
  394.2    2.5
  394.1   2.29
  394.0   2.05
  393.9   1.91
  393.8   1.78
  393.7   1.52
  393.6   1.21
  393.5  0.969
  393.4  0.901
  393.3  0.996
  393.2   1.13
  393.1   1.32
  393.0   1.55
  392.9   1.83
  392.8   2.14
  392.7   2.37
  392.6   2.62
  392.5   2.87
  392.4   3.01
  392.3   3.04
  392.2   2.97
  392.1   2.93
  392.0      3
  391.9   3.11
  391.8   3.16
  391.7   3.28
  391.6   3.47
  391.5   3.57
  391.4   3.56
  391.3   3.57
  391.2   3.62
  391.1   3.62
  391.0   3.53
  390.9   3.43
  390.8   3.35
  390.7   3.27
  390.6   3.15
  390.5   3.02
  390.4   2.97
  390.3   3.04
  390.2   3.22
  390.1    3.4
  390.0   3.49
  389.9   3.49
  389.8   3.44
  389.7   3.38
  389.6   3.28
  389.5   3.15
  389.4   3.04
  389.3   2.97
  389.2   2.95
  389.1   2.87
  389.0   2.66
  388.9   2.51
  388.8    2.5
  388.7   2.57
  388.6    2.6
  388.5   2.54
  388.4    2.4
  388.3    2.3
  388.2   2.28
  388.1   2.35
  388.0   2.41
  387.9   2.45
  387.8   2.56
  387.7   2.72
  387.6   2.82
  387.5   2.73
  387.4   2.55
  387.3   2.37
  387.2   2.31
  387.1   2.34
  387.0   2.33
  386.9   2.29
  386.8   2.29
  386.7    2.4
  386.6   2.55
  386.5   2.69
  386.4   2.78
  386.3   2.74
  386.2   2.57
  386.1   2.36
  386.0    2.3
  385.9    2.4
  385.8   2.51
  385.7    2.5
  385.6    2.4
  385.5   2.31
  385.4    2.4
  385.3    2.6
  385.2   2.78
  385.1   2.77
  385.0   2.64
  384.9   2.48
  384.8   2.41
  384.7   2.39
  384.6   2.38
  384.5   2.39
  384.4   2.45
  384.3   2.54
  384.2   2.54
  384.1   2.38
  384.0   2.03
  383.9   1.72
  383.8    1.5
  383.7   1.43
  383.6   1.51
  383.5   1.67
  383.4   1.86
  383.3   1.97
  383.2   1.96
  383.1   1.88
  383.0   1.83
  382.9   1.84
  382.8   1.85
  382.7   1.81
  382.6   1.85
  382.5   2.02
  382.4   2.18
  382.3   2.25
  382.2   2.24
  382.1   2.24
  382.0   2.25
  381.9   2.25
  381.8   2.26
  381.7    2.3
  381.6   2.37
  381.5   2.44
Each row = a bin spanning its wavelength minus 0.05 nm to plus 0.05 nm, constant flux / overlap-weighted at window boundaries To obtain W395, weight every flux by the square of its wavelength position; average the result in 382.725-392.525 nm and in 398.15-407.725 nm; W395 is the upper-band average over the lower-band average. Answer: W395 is 1.9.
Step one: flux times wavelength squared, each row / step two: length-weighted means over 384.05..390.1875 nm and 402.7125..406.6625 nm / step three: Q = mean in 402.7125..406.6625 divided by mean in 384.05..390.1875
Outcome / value 1.95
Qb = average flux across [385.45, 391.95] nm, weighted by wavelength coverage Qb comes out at 2.84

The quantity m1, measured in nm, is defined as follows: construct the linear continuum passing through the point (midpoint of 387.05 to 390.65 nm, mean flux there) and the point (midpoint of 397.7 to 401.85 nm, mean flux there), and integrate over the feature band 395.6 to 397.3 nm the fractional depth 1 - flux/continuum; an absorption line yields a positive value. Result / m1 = 0.81 nm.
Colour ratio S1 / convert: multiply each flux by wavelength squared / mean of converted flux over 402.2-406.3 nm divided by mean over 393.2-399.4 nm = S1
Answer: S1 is 1.75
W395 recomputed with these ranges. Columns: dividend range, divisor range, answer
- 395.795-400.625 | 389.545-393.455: 1.19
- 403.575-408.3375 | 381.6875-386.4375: 2.30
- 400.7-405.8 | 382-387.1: 2.39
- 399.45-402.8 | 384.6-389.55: 2.02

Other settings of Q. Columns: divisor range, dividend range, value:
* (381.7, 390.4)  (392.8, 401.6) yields 1.39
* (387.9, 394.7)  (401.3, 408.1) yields 1.87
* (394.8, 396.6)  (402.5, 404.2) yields 1.79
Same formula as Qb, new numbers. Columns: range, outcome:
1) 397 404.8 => 4.42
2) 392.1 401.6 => 3.19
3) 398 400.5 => 4.21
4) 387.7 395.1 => 2.73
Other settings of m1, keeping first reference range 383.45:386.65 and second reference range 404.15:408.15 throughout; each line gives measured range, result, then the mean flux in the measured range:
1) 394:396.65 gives 0.414 nm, 2.85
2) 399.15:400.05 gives -0.114 nm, 4.3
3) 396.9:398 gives 0.310 nm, 2.59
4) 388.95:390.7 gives -0.200 nm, 3.15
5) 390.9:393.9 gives 0.535 nm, 2.51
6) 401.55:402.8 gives -0.314 nm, 5.09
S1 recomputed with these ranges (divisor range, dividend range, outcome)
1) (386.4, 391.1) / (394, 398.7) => 1.06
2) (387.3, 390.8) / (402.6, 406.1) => 1.80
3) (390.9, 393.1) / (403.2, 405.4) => 1.72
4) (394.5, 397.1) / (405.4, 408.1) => 1.78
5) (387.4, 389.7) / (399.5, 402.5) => 1.90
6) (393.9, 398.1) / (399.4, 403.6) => 1.84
